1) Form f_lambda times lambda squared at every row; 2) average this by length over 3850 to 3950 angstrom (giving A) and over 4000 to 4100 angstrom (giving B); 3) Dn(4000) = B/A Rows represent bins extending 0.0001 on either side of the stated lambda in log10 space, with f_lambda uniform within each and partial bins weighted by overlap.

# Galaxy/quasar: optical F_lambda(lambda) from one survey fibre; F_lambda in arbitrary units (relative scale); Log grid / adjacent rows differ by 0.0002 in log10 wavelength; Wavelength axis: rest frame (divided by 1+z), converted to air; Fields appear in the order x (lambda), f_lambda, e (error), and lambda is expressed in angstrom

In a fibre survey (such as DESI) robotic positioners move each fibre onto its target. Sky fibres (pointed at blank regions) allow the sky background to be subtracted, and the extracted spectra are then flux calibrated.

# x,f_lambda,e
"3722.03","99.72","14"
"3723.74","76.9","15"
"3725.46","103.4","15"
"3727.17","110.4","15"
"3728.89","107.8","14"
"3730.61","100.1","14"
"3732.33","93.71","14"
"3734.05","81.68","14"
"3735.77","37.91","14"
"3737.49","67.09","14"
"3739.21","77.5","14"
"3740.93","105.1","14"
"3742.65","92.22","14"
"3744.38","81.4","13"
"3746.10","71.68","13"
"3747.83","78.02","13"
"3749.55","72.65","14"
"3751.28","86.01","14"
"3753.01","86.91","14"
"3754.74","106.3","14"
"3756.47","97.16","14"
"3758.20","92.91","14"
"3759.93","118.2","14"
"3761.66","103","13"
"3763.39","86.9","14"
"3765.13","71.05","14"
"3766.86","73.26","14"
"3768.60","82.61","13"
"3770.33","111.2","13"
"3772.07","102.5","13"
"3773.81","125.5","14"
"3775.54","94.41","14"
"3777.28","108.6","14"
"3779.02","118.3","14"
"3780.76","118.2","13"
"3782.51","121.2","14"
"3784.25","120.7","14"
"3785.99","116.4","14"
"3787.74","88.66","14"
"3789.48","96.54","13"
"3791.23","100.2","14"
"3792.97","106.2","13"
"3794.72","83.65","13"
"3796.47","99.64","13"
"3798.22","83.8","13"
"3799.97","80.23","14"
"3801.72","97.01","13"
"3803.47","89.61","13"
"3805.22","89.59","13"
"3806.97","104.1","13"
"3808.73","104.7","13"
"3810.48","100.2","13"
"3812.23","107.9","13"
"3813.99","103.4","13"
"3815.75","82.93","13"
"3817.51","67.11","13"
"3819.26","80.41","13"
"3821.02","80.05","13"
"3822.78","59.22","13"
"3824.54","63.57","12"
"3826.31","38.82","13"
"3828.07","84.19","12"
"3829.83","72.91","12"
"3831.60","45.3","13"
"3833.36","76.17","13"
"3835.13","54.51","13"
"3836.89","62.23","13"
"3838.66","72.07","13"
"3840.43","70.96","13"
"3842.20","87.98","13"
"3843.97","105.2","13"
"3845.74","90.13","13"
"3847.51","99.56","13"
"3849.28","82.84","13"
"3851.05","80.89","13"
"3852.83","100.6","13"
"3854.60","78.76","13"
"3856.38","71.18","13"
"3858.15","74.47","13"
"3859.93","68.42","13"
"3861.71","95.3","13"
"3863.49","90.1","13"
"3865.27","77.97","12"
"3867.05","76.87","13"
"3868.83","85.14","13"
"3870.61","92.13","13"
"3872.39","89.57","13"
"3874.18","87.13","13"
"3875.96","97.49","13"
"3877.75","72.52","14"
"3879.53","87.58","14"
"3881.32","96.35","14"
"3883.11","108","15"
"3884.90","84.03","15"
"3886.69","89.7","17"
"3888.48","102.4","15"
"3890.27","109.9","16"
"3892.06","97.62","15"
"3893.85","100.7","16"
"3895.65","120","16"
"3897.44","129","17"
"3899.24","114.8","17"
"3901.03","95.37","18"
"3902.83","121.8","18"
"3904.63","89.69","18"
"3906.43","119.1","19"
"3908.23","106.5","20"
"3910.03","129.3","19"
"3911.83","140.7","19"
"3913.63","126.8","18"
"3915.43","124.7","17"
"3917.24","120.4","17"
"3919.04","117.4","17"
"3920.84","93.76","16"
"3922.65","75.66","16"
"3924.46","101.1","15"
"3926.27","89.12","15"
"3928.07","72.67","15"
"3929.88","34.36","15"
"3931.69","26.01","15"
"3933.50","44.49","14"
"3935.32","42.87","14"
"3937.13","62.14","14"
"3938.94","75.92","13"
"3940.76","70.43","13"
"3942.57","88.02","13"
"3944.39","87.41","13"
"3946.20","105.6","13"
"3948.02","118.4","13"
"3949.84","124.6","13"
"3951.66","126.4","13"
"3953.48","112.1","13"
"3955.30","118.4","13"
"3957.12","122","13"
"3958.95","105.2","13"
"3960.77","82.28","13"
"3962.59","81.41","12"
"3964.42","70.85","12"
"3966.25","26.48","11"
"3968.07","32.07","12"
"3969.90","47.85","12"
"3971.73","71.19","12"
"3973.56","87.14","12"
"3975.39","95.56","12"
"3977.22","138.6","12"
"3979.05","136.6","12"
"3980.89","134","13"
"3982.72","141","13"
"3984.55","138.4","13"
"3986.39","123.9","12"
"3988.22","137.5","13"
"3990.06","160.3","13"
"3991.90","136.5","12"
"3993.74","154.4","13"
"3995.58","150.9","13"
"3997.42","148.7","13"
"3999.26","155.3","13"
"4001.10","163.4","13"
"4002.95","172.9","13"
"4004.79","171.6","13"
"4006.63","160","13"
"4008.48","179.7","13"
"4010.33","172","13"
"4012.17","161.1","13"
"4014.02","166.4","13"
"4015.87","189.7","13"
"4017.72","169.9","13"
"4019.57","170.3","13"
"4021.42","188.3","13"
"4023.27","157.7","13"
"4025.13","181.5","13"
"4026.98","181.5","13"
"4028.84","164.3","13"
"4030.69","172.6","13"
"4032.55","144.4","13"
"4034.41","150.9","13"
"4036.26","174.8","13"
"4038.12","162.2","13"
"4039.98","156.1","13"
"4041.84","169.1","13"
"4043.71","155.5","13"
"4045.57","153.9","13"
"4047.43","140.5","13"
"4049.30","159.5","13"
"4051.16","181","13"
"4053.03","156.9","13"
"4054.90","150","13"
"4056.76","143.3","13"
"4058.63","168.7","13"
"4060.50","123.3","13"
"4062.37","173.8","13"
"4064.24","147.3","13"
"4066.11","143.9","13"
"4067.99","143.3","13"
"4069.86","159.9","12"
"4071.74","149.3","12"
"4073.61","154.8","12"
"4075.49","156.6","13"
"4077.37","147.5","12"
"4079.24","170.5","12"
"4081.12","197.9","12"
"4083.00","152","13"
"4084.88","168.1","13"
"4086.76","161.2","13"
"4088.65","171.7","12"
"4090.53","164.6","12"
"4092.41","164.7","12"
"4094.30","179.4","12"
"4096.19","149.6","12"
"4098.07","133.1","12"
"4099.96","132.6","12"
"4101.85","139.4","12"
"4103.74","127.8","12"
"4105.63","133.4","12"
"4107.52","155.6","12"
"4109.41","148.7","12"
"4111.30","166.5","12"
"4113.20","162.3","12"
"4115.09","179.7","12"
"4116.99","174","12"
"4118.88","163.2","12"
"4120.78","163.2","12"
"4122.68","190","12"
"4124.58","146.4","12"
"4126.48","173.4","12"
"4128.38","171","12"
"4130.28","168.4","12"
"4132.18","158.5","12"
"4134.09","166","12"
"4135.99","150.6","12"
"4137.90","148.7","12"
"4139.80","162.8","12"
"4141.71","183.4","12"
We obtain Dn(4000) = 1.89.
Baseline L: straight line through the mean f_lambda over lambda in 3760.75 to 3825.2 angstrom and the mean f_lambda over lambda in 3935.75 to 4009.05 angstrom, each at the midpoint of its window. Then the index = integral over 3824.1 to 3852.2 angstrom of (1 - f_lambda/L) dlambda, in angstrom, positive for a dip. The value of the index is 7.2 angstrom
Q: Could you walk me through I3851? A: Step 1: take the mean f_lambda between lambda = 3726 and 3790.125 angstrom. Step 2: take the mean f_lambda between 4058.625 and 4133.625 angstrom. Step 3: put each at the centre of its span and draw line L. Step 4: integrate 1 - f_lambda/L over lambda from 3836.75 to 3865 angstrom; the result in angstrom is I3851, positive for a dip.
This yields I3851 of 7.2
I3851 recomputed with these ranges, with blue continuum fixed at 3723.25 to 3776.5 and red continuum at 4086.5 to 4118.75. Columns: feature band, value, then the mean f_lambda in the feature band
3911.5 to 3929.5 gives 2.76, 103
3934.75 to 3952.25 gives 4.98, 90.5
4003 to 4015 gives -2.66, 169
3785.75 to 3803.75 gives 0.81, 94.1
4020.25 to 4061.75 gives -4.84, 161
